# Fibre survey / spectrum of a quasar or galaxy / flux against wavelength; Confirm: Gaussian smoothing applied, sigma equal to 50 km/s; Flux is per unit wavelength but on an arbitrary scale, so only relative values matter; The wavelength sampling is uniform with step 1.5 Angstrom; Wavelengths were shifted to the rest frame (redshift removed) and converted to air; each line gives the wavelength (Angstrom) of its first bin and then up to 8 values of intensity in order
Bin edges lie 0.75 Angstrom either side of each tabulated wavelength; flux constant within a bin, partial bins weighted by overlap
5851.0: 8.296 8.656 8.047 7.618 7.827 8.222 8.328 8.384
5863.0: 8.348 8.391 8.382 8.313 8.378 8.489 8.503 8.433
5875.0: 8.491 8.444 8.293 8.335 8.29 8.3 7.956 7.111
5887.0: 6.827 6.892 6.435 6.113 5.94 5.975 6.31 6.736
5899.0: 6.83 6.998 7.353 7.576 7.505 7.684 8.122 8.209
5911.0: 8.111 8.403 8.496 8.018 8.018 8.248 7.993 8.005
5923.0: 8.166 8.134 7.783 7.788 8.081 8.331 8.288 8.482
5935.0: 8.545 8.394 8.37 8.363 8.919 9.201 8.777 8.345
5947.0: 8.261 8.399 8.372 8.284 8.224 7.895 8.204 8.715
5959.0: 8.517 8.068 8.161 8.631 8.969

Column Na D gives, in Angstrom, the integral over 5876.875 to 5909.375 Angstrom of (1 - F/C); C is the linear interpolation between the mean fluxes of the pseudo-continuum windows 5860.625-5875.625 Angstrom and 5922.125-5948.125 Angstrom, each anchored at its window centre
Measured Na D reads 4.4 Angstrom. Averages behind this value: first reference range 8.41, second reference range 8.37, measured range 7.25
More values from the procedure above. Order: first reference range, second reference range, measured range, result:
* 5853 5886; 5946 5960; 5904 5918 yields 0.4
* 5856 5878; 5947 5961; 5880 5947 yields 4.3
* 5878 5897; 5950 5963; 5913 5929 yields -0.9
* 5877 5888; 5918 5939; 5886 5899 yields 2.4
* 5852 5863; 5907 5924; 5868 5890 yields 0.4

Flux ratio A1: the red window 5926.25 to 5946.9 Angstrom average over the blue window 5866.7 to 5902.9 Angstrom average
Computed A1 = 1.1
